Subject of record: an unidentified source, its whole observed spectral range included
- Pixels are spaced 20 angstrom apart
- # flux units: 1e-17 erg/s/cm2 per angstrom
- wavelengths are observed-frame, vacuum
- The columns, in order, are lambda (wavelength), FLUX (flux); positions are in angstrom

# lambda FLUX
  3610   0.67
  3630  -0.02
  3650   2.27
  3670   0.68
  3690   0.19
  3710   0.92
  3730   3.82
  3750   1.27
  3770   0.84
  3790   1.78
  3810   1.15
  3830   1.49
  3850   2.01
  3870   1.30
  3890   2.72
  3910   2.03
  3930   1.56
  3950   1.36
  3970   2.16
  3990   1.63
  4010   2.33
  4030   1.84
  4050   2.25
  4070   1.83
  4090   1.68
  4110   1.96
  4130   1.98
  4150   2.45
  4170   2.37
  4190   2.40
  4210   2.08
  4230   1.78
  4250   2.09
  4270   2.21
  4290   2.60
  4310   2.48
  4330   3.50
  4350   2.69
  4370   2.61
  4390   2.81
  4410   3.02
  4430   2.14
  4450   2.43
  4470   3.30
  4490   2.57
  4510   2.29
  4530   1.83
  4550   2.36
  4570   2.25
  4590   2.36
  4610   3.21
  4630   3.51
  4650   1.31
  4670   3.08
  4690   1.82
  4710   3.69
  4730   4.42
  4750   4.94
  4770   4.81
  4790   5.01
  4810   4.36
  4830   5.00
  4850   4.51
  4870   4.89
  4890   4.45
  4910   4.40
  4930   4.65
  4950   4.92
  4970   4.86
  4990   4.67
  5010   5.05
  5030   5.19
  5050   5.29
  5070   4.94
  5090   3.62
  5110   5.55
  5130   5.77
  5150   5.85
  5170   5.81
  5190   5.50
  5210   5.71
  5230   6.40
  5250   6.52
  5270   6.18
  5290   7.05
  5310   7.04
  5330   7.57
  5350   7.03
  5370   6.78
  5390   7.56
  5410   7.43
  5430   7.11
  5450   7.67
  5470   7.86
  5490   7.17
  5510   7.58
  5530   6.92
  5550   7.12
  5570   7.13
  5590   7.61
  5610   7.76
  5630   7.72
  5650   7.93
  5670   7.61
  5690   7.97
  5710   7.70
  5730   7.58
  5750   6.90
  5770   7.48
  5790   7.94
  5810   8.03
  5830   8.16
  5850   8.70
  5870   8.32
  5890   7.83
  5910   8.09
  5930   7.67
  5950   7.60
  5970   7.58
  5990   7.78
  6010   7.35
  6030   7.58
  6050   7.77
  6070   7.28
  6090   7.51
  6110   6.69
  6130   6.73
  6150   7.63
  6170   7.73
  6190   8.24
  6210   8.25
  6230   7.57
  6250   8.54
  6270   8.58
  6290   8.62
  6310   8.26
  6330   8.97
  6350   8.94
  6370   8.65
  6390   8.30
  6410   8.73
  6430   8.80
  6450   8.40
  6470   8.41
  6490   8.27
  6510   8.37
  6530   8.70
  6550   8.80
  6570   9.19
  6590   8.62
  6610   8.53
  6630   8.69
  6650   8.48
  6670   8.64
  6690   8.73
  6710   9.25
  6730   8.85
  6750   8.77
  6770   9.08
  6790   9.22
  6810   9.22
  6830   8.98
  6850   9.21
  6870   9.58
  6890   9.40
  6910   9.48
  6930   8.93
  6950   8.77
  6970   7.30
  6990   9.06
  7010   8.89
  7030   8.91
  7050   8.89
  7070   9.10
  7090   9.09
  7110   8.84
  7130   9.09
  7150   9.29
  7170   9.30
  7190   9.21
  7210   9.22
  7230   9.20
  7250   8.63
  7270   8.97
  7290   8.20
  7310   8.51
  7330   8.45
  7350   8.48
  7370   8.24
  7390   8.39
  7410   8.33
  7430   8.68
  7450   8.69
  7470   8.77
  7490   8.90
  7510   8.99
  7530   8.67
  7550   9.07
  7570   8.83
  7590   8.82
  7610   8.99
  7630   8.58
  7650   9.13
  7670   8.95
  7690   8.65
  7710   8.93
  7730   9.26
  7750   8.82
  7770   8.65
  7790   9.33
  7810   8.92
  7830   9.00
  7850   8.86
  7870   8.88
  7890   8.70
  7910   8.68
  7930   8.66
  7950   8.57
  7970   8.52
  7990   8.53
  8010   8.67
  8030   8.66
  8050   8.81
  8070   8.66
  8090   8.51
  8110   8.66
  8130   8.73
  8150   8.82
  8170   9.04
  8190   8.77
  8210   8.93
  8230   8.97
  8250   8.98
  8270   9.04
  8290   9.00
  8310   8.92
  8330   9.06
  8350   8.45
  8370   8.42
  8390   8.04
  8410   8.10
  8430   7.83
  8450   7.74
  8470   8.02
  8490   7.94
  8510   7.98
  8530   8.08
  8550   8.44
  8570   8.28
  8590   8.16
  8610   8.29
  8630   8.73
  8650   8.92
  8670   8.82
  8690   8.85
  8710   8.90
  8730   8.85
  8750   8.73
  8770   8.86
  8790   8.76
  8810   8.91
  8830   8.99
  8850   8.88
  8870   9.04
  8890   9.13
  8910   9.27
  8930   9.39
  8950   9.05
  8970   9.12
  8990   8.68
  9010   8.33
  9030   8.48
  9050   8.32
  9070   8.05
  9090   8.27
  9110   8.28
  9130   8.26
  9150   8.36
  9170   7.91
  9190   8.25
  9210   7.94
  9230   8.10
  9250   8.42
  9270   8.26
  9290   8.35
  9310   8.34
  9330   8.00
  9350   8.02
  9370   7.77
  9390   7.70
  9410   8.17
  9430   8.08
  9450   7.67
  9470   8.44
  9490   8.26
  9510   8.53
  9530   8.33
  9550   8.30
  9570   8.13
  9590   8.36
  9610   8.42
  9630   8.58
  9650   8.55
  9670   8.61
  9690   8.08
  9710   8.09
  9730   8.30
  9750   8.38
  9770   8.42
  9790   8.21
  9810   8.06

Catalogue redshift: 0.182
